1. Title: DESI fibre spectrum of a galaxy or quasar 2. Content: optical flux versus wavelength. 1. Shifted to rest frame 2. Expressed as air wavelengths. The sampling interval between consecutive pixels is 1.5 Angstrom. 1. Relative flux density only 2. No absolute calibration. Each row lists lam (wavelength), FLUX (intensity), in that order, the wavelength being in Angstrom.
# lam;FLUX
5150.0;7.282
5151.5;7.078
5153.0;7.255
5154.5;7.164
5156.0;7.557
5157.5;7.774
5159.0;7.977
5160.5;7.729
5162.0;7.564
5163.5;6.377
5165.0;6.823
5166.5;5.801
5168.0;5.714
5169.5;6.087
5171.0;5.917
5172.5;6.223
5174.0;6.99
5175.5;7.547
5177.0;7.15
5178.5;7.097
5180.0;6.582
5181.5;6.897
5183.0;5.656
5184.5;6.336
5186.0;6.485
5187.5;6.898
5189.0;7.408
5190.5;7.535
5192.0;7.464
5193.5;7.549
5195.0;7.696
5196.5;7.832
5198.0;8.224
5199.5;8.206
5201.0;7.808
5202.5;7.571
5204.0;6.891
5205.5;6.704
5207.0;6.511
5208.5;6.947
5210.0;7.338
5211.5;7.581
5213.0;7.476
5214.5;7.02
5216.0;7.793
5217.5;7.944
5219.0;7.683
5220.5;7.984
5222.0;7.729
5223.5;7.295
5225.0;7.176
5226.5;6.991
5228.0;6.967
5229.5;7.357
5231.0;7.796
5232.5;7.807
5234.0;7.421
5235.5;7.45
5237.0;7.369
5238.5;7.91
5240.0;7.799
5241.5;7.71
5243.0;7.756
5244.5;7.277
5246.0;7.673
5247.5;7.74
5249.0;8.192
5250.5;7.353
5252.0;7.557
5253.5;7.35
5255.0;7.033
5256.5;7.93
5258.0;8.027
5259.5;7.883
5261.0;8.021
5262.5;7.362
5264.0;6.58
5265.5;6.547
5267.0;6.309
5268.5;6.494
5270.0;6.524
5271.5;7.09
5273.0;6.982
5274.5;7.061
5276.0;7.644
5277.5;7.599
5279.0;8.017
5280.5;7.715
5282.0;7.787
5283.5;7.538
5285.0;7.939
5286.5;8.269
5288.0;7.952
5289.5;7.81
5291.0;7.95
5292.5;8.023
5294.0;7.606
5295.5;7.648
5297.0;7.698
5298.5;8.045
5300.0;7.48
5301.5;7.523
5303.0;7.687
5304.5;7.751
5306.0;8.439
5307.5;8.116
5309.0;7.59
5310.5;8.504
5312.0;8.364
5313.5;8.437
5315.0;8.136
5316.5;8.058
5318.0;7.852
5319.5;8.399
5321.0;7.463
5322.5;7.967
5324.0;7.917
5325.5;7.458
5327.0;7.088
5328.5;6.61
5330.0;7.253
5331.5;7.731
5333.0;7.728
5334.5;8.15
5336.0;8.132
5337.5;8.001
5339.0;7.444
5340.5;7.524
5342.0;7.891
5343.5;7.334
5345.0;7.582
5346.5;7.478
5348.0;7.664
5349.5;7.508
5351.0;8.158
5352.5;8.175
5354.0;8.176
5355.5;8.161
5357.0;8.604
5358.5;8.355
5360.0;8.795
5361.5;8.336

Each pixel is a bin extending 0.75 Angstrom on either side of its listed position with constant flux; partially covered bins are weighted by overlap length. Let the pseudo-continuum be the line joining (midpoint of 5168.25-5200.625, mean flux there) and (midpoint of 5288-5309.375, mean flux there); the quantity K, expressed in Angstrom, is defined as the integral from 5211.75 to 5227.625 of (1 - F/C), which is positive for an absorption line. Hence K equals -0.5 Angstrom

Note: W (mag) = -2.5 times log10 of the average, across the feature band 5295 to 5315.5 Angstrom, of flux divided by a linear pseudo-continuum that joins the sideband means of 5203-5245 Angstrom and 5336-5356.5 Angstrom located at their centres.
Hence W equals -0.04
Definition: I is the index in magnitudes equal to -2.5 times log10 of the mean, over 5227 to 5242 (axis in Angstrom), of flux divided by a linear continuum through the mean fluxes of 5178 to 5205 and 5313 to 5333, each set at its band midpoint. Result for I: -0.02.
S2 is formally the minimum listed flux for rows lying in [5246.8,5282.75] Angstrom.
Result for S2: 6.309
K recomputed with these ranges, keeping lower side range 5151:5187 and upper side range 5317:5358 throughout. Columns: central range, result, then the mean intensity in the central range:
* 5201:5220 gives -0.71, 7.32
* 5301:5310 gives -0.35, 7.88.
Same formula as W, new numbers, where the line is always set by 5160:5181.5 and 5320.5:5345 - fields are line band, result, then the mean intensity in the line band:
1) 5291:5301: -0.05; 7.76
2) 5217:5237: -0.07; 7.5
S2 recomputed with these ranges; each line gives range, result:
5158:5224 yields 5.656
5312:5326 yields 7.458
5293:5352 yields 6.61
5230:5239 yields 7.369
